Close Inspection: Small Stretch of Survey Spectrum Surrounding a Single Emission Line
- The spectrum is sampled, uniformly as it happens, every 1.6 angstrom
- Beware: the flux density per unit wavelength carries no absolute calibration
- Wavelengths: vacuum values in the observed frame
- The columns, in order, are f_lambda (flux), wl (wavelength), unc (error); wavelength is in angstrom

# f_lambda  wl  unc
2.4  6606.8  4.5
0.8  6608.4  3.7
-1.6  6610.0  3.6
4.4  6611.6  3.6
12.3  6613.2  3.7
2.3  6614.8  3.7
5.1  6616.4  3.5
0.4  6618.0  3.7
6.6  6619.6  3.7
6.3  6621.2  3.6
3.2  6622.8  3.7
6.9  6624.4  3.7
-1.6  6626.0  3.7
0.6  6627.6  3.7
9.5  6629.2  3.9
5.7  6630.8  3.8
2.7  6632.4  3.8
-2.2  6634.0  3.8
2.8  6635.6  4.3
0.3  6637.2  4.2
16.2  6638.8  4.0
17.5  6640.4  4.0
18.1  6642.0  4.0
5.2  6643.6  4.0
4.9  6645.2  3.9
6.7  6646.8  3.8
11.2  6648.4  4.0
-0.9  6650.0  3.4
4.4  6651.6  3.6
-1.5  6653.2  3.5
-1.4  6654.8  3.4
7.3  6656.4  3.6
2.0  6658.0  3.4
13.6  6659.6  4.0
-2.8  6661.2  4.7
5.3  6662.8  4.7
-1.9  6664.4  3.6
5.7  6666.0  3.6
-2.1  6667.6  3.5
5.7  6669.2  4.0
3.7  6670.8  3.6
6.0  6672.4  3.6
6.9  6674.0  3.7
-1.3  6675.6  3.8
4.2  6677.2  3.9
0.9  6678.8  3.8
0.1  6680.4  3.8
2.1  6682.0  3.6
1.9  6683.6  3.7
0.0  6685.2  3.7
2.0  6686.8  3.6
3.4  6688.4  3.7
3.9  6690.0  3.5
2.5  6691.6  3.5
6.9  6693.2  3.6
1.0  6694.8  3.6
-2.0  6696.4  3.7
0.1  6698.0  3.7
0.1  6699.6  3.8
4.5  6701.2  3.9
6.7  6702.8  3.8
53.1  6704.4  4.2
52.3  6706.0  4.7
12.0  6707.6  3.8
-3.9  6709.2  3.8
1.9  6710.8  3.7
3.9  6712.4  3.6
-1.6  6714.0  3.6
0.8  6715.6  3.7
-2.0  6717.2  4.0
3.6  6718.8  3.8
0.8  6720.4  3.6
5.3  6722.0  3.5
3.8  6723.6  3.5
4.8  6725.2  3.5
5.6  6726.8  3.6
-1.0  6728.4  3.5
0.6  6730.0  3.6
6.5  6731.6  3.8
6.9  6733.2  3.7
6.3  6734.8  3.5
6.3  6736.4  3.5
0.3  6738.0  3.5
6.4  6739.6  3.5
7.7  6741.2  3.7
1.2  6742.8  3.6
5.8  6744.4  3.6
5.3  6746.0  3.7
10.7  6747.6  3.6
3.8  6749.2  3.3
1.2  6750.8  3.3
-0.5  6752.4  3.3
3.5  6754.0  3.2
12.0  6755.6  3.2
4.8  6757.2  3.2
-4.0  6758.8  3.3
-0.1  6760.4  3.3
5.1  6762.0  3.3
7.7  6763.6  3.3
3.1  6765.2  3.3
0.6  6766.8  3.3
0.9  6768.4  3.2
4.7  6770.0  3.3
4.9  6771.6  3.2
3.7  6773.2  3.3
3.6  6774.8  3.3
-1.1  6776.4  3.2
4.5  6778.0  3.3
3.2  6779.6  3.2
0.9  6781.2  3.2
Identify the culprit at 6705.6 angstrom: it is [O III]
